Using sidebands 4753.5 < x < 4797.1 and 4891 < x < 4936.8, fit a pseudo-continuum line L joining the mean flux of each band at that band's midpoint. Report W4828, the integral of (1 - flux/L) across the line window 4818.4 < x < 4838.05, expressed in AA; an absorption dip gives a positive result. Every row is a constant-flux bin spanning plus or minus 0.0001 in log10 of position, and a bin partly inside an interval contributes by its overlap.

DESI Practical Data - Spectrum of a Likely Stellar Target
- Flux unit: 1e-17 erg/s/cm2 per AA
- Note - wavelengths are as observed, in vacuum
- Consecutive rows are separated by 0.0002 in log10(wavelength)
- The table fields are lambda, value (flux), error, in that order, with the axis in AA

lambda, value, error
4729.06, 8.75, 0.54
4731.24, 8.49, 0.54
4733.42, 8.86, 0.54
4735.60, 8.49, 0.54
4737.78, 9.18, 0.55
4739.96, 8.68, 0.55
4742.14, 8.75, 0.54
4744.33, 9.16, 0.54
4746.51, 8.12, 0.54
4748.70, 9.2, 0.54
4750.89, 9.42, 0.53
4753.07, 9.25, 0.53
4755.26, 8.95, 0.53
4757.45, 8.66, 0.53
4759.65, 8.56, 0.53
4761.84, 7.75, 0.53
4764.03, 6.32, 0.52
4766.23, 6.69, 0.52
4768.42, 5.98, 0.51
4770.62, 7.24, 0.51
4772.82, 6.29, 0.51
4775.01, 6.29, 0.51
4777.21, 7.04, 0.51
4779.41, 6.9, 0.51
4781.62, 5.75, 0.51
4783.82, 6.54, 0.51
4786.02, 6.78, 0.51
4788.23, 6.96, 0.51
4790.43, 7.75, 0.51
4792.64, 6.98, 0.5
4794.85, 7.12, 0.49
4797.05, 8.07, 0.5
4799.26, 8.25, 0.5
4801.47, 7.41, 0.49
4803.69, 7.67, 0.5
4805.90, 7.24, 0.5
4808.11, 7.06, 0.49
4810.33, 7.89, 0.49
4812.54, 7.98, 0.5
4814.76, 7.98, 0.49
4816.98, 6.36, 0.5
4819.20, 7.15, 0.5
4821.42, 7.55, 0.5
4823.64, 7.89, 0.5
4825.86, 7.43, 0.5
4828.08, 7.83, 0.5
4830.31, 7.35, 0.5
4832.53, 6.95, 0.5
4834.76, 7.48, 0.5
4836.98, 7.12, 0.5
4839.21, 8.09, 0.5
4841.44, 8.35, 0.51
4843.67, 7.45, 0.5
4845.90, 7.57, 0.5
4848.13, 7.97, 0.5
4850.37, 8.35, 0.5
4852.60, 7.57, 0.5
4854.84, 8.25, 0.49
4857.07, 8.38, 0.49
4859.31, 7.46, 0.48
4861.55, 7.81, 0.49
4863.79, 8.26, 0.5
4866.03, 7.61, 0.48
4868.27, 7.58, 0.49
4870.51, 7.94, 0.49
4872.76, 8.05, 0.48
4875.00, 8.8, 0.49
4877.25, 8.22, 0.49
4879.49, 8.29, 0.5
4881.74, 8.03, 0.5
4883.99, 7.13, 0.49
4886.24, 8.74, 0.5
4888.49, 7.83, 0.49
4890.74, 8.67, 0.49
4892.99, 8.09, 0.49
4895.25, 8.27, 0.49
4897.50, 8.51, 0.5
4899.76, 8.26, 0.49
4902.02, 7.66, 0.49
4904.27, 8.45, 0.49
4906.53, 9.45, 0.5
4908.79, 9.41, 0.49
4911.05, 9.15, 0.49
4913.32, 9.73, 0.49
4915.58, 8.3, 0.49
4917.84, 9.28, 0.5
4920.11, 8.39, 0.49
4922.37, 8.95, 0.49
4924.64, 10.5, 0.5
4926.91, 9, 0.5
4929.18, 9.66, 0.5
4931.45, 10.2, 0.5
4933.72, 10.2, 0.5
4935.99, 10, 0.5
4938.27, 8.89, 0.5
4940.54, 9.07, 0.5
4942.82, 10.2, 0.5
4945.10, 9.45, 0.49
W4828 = 1.12 AA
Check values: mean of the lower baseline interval 7.14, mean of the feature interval 7.42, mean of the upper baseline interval 9.06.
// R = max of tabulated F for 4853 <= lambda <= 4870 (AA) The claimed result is 8.38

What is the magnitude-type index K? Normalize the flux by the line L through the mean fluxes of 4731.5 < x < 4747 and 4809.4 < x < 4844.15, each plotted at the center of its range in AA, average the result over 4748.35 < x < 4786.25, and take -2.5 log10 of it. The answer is 0.14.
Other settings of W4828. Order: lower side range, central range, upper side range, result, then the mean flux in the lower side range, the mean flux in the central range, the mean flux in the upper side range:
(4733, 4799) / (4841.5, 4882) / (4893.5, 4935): 2.84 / 7.72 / 7.99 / 9.07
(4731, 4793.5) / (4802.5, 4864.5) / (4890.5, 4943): 5.27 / 7.75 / 7.65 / 9.08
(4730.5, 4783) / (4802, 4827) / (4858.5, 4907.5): 1.69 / 7.9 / 7.47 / 8.14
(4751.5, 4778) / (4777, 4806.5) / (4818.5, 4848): 1.29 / 7.46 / 7.18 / 7.58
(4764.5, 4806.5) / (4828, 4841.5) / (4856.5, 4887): 0.09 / 6.98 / 7.52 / 8.01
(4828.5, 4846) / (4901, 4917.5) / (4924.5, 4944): 0.45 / 7.56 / 8.91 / 9.7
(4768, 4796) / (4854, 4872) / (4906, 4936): 0.87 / 6.76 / 7.91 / 9.42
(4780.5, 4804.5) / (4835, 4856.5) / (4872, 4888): -0.18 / 7.2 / 7.86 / 8.17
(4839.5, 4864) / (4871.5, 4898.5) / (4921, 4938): 1.50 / 7.94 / 8.22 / 9.72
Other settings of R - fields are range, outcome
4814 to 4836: 7.98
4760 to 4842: 8.35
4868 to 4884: 8.8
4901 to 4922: 9.73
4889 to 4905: 8.67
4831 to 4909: 9.45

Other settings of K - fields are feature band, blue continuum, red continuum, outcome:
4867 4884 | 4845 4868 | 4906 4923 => 0.03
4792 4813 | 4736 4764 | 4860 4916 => 0.13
